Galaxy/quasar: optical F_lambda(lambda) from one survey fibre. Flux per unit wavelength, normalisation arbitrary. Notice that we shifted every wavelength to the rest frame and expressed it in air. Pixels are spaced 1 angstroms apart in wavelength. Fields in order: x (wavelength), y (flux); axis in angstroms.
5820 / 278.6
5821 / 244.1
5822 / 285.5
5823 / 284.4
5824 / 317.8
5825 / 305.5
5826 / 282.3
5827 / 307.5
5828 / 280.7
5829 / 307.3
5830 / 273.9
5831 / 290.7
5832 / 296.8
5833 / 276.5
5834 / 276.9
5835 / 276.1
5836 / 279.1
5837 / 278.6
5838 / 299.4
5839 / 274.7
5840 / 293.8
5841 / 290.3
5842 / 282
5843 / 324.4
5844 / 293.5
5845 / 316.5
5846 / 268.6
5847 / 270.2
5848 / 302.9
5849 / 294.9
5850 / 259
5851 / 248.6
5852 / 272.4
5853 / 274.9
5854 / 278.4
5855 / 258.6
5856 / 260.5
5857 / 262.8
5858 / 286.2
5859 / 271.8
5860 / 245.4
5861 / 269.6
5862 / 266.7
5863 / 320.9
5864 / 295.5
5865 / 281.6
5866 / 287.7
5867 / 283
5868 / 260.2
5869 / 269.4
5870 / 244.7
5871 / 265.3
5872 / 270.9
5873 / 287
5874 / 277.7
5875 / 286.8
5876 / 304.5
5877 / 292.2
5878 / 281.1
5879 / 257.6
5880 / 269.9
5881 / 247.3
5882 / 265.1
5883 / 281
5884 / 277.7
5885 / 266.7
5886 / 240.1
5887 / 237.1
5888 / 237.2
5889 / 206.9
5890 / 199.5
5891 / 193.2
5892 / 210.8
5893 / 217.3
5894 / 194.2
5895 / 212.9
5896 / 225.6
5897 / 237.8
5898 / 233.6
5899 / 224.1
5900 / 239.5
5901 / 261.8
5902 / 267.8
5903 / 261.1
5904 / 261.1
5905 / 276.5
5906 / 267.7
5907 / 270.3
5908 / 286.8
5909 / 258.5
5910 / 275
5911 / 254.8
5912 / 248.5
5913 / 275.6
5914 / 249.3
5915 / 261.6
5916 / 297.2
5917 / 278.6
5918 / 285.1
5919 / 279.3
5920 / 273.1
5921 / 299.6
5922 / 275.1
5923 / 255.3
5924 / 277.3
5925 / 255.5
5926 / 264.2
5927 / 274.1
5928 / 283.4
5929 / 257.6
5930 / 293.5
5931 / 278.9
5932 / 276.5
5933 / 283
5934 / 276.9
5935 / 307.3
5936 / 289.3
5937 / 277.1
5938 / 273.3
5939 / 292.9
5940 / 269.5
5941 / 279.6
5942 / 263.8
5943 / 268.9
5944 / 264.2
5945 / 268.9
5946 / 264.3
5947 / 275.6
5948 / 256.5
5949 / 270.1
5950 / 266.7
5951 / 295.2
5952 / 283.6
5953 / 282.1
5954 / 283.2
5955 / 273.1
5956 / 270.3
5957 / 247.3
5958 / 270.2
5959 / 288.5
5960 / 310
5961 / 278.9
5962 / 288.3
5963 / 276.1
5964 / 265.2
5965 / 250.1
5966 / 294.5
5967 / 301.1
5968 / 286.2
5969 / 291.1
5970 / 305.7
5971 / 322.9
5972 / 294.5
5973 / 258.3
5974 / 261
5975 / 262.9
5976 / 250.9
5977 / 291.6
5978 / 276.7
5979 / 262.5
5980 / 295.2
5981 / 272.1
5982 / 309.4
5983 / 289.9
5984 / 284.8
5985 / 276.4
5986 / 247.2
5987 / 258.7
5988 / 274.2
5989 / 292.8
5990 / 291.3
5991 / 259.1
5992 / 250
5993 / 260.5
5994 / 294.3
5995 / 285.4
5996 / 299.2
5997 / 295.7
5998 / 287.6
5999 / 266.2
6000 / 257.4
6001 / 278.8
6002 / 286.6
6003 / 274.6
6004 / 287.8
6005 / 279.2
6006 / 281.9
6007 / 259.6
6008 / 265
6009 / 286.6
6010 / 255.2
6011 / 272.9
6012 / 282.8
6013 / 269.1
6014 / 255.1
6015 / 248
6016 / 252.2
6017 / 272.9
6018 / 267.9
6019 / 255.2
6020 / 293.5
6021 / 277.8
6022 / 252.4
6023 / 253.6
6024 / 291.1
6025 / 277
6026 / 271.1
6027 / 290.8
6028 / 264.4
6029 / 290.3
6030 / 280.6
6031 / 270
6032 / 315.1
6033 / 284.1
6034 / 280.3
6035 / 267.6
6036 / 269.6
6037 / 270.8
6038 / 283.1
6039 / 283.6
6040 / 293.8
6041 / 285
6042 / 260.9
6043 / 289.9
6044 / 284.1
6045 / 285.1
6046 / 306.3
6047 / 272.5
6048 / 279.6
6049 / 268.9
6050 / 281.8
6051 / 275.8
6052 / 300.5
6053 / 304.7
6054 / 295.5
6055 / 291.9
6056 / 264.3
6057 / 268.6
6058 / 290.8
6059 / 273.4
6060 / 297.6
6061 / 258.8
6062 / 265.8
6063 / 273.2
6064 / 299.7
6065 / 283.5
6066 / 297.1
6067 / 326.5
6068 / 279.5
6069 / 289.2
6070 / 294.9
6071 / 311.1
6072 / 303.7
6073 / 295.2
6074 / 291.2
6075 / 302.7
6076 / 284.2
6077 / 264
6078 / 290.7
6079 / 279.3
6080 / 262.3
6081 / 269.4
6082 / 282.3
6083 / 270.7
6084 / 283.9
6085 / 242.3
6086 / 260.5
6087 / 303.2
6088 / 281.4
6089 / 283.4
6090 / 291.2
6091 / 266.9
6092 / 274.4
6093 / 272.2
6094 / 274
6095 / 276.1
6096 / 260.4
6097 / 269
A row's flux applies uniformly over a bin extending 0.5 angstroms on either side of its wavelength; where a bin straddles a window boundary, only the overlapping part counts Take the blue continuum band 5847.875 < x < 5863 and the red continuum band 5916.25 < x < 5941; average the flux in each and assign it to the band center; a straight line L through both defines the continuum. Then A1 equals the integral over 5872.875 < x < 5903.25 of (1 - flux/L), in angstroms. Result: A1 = 2.9 angstroms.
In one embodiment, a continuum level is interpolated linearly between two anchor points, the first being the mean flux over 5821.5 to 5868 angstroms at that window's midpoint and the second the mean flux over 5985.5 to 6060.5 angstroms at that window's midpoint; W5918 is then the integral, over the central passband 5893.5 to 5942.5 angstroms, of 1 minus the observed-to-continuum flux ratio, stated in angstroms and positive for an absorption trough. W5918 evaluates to 2.50 angstroms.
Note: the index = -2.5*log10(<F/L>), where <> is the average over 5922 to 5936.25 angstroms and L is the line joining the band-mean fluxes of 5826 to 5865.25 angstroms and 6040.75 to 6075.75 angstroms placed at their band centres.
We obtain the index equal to 0.03 mag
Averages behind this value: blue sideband 282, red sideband 287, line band 276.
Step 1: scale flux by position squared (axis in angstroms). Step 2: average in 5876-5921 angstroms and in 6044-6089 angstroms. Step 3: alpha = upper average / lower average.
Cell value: 1.18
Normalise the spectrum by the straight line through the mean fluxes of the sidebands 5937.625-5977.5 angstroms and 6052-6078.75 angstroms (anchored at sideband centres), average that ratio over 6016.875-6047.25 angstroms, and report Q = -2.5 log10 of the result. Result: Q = 0.024 mag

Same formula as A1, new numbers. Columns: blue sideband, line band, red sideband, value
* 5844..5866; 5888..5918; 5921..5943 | 3.2 angstroms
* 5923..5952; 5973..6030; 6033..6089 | 1.1 angstroms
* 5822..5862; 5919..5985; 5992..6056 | 0.4 angstroms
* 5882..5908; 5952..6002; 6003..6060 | -3.1 angstroms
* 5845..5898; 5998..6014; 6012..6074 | 0.2 angstroms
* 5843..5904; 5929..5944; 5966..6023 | -0.6 angstroms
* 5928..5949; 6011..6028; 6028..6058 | 0.7 angstroms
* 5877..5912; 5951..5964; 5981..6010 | -0.6 angstroms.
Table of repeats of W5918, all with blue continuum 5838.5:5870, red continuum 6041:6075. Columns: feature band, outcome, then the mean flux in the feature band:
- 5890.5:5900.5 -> 2.2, 219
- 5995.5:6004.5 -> 0.1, 282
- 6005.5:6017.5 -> 0.8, 267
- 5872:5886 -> 0.2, 275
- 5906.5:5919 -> 0.5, 270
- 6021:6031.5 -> 0.4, 274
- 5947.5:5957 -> 0.3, 274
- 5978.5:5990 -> 0.2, 279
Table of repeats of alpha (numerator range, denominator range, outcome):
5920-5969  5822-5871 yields 1.01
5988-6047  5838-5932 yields 1.09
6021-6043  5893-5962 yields 1.07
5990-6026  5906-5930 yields 1.03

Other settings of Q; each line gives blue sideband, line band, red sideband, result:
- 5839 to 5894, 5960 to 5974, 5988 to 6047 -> -0.05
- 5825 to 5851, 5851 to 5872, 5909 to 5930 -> 0.04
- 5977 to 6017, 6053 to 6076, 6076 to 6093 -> -0.05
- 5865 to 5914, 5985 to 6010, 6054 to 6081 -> -0.01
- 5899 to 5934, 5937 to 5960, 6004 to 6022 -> -0.02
